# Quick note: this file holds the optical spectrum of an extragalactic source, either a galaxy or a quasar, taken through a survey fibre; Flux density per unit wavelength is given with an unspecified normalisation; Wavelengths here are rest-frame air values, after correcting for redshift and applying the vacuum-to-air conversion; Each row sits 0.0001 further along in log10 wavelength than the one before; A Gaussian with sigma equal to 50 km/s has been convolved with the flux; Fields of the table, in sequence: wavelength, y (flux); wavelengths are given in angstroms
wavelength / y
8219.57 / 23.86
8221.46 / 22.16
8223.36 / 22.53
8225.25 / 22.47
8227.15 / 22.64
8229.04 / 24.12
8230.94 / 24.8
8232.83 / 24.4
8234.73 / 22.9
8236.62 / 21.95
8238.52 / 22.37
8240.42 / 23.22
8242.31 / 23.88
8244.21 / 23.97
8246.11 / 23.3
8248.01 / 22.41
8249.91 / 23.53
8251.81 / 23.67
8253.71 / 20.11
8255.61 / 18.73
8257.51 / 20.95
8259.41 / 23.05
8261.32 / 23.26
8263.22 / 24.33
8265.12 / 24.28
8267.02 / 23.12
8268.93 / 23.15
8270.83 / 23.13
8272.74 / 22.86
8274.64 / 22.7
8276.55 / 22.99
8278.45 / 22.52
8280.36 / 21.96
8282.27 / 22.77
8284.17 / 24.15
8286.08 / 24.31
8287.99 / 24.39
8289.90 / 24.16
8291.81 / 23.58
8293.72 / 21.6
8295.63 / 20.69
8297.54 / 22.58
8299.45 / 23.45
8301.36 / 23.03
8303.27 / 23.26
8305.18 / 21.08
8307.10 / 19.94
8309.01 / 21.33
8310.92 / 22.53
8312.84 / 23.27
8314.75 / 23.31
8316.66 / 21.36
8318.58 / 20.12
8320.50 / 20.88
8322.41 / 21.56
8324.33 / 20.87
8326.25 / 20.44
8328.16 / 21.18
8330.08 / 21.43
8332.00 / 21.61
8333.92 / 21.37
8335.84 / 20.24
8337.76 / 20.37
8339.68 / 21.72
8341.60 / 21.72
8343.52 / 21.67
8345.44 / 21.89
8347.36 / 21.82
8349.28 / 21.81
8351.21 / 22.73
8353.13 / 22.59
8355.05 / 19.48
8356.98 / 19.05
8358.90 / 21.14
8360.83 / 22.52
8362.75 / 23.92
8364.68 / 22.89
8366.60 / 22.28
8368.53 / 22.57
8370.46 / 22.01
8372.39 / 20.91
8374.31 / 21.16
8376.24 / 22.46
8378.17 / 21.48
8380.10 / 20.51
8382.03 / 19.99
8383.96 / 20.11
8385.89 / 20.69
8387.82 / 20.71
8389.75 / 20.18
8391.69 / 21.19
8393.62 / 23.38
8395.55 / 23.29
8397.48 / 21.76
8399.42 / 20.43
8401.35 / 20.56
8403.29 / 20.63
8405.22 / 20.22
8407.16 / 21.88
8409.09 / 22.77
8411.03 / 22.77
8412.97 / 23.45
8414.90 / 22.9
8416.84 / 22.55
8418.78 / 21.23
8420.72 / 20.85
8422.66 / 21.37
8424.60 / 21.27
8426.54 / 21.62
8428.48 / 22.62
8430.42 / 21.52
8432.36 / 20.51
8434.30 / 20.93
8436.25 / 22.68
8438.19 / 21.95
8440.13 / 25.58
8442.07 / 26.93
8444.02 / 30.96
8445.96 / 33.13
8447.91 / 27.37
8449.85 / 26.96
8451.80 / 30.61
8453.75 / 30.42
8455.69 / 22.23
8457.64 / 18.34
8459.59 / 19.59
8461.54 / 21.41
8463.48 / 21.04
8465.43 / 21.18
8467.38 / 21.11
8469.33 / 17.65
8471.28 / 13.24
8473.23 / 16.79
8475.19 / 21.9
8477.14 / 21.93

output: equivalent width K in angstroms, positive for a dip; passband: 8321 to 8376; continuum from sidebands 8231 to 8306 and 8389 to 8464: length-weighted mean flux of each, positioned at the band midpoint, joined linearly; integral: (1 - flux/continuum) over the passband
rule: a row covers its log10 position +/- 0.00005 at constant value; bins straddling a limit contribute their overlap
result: 3.5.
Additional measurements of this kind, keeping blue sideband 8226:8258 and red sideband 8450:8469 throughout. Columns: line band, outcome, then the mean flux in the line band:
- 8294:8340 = 2.5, 21.6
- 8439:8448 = -2.3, 28.8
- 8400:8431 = 1.5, 21.8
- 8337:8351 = 0.7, 21.7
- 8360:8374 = 0.3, 22.4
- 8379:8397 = 1.3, 21.1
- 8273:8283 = 0.1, 22.6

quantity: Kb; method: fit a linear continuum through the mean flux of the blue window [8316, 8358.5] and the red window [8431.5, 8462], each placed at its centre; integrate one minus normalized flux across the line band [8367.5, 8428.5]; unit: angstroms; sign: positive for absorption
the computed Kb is 4.7 angstroms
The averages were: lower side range 21.2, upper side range 25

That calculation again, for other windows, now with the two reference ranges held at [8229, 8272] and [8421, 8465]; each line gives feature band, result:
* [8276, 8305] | 0.24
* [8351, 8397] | 4.03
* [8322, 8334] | 1.12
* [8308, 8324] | 1.06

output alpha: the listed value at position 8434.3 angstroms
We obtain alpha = 20.93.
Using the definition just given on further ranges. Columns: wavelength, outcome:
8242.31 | 23.88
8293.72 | 21.6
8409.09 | 22.77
